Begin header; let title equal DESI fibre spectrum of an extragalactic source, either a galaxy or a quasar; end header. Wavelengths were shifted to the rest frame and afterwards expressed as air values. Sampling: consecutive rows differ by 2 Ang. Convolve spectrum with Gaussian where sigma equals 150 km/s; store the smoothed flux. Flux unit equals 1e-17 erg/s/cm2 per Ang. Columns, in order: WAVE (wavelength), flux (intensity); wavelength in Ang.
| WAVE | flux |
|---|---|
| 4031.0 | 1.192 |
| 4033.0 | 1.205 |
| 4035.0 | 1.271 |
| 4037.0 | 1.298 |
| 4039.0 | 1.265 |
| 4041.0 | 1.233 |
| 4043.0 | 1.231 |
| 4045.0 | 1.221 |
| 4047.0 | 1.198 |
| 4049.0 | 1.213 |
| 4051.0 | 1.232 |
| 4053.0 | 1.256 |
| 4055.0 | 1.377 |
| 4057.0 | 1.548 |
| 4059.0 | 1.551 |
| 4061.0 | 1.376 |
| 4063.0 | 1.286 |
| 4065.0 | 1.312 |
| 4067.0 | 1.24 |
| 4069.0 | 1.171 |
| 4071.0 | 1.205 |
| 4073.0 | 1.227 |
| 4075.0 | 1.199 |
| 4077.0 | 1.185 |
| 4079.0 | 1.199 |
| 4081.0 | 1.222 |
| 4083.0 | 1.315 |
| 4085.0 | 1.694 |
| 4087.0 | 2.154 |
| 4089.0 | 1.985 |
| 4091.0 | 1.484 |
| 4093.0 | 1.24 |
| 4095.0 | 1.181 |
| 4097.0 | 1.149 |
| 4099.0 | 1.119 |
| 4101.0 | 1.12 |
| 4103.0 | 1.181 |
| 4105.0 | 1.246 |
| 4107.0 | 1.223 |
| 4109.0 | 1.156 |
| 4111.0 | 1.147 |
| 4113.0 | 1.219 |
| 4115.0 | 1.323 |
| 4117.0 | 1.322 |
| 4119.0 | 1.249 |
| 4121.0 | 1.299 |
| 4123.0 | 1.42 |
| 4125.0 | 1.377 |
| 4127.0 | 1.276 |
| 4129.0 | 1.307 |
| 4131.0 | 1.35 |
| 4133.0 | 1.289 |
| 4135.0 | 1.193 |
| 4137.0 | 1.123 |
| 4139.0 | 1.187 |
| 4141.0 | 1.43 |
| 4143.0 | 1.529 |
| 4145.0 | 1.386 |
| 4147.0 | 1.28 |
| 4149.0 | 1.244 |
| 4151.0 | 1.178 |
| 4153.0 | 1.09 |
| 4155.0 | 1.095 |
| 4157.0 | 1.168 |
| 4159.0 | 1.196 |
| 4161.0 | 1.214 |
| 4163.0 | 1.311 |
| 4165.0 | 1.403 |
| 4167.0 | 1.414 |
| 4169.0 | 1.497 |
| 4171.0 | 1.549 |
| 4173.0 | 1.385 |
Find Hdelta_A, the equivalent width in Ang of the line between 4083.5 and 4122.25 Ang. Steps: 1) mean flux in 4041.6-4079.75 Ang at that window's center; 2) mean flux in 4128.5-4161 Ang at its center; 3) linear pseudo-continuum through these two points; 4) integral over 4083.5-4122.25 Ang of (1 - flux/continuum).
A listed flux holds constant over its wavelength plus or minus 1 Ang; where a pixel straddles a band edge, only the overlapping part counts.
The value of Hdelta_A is -2.4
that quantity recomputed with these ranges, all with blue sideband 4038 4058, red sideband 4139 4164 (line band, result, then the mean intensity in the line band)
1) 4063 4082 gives 0.8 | 1.22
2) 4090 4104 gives 0.6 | 1.21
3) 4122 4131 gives -0.6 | 1.35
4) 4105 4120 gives 0.4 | 1.23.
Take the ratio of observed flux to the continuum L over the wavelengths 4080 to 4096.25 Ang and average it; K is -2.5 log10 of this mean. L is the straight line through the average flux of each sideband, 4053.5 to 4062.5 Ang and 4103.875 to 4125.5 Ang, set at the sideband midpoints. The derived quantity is -0.14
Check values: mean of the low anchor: 1.44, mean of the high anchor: 1.27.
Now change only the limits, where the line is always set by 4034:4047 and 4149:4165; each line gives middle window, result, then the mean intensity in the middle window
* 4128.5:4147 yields -0.09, 1.31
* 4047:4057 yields -0.04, 1.29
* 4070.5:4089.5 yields -0.16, 1.43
